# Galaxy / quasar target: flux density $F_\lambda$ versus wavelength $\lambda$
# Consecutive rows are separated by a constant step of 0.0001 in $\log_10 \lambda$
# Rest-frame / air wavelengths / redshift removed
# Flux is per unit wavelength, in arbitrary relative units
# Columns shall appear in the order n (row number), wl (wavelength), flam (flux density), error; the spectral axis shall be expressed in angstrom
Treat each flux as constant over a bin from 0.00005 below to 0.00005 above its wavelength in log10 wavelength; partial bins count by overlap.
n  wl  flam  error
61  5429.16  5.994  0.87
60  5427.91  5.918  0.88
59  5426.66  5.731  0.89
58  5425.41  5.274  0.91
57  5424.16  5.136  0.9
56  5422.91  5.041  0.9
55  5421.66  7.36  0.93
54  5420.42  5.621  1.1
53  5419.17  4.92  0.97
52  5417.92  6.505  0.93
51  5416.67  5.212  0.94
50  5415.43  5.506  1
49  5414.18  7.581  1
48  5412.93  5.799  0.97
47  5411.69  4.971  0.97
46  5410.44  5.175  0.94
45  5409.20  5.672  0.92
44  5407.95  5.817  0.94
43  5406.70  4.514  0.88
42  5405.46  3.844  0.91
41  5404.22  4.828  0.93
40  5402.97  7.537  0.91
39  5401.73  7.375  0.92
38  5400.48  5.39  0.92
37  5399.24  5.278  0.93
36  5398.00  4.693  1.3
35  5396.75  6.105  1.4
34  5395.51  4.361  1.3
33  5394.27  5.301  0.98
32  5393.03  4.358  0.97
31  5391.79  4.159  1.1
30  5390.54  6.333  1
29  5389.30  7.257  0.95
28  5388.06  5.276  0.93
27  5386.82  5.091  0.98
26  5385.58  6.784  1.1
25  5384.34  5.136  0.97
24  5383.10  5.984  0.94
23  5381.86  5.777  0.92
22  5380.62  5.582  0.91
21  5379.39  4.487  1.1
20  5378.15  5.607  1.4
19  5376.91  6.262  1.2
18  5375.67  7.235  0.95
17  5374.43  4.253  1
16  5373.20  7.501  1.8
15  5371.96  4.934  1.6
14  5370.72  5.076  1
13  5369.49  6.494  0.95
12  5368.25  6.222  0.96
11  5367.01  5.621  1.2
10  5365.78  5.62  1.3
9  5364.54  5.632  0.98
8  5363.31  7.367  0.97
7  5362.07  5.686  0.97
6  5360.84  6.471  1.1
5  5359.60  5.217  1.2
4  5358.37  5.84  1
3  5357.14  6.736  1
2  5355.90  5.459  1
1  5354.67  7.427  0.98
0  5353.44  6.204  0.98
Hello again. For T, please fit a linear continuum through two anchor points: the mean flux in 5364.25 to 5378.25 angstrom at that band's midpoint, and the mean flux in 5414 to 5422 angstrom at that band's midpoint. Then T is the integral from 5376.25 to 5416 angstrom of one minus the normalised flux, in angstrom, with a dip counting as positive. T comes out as 2.5 angstrom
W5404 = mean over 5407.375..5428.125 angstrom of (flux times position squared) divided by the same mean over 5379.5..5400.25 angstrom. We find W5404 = 1.1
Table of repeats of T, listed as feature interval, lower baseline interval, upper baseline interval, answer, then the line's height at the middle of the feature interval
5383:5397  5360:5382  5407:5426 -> 0.8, 5.8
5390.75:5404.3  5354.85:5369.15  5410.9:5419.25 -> 1.0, 5.9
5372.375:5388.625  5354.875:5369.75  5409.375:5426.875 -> 0.5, 5.94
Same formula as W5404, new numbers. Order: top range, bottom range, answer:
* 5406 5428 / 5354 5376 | 0.95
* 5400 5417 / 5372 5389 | 0.99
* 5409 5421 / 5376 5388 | 1.02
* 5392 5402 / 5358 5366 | 0.89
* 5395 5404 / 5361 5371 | 0.97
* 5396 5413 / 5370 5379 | 0.95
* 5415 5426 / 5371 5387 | 0.99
